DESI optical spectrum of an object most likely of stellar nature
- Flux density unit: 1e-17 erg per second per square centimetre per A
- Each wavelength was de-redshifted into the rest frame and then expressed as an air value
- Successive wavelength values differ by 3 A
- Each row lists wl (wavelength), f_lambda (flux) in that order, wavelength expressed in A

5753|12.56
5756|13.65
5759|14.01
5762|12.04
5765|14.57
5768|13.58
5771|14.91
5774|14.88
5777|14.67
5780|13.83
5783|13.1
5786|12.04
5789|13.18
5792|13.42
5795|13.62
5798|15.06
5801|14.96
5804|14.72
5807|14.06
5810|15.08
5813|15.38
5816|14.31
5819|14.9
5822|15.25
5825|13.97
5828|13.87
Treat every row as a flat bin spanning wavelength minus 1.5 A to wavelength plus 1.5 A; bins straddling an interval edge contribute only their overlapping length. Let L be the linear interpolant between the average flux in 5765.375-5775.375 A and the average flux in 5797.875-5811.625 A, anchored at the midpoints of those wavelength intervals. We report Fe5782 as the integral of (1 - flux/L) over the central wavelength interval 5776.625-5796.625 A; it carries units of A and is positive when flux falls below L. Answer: 1.7 A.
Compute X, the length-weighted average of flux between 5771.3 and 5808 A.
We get 14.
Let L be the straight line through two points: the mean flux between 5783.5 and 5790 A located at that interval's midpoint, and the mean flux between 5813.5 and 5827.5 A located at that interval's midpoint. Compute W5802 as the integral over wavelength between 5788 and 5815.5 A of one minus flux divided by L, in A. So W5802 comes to -1.8 A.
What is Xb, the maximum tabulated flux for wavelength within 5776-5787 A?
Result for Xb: 14.67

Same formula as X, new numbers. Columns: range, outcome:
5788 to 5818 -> 14.4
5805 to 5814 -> 14.8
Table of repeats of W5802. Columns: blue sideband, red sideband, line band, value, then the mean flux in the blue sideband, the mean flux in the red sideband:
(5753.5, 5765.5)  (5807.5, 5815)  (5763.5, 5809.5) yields 0.5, 13.4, 15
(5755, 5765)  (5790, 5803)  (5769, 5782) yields -0.7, 13.4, 14.2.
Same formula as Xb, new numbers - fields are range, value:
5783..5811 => 15.08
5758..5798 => 15.06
